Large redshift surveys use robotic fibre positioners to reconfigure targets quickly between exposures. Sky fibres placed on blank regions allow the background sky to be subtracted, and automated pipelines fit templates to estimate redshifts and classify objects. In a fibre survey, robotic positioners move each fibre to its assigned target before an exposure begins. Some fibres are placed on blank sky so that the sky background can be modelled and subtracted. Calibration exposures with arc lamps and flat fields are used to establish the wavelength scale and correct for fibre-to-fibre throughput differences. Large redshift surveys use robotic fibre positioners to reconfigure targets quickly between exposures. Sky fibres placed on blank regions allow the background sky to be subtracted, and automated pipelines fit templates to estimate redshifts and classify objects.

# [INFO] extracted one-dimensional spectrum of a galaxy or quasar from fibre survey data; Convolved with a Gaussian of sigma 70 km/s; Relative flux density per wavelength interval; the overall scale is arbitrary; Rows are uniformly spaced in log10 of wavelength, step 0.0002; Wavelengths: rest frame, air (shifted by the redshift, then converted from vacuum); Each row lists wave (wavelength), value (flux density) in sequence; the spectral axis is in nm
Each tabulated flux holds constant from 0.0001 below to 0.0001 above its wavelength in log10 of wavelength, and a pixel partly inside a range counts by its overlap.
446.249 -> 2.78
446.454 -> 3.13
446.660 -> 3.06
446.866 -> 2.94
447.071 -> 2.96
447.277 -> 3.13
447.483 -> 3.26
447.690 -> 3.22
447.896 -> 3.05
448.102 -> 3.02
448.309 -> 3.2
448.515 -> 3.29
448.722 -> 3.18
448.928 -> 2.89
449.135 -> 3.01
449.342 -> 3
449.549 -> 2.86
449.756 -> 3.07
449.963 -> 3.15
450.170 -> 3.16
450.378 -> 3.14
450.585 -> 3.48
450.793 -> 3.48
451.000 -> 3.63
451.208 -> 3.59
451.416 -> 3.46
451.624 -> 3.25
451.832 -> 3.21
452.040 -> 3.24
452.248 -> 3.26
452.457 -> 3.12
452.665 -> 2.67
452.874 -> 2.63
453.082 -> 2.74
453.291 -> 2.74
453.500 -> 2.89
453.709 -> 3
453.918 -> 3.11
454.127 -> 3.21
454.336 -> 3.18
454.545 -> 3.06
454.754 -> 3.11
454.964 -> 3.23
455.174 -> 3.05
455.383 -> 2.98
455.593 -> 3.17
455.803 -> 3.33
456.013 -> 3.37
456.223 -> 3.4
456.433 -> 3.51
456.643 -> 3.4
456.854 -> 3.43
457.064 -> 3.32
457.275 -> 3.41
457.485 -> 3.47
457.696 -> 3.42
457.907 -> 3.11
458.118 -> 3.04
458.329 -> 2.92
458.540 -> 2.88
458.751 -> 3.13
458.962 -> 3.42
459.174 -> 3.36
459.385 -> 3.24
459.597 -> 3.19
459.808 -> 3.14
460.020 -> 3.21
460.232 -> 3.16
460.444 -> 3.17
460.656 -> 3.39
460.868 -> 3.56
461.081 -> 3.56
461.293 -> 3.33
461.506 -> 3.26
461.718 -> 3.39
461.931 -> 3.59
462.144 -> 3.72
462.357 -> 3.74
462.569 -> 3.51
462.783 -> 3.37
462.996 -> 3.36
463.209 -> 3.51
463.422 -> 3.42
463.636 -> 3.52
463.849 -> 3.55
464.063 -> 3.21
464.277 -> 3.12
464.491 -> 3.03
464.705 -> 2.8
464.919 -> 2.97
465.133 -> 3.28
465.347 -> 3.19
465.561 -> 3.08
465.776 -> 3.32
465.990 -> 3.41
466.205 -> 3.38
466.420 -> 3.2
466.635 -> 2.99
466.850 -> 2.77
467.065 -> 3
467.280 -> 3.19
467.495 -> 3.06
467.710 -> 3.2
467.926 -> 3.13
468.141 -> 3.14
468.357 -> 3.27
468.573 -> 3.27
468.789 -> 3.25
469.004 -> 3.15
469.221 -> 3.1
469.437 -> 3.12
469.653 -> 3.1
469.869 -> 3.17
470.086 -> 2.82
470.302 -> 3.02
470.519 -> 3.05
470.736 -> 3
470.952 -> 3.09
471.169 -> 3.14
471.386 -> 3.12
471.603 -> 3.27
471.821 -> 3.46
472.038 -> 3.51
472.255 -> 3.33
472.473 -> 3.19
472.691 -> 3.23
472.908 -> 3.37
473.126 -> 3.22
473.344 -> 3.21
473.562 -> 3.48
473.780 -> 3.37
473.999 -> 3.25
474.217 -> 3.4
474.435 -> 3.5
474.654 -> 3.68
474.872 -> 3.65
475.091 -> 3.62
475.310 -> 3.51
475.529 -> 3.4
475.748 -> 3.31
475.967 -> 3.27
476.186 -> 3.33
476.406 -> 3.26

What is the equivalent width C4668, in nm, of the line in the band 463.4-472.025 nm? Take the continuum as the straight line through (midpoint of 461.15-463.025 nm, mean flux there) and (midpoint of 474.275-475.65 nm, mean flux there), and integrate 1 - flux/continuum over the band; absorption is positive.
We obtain 0.86 nm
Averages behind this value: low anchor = 3.48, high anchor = 3.55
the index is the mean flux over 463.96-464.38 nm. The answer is 3.16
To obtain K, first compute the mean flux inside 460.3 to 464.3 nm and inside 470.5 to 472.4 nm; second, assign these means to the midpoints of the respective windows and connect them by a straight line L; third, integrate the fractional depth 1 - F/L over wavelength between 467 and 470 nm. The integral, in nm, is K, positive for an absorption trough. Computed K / 0.13 nm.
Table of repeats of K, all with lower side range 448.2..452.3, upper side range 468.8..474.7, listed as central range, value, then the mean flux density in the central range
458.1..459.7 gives 0.037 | 3.15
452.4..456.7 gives 0.188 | 3.09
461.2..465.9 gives -0.146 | 3.33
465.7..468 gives 0.059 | 3.15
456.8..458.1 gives -0.043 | 3.34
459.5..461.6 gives -0.045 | 3.3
